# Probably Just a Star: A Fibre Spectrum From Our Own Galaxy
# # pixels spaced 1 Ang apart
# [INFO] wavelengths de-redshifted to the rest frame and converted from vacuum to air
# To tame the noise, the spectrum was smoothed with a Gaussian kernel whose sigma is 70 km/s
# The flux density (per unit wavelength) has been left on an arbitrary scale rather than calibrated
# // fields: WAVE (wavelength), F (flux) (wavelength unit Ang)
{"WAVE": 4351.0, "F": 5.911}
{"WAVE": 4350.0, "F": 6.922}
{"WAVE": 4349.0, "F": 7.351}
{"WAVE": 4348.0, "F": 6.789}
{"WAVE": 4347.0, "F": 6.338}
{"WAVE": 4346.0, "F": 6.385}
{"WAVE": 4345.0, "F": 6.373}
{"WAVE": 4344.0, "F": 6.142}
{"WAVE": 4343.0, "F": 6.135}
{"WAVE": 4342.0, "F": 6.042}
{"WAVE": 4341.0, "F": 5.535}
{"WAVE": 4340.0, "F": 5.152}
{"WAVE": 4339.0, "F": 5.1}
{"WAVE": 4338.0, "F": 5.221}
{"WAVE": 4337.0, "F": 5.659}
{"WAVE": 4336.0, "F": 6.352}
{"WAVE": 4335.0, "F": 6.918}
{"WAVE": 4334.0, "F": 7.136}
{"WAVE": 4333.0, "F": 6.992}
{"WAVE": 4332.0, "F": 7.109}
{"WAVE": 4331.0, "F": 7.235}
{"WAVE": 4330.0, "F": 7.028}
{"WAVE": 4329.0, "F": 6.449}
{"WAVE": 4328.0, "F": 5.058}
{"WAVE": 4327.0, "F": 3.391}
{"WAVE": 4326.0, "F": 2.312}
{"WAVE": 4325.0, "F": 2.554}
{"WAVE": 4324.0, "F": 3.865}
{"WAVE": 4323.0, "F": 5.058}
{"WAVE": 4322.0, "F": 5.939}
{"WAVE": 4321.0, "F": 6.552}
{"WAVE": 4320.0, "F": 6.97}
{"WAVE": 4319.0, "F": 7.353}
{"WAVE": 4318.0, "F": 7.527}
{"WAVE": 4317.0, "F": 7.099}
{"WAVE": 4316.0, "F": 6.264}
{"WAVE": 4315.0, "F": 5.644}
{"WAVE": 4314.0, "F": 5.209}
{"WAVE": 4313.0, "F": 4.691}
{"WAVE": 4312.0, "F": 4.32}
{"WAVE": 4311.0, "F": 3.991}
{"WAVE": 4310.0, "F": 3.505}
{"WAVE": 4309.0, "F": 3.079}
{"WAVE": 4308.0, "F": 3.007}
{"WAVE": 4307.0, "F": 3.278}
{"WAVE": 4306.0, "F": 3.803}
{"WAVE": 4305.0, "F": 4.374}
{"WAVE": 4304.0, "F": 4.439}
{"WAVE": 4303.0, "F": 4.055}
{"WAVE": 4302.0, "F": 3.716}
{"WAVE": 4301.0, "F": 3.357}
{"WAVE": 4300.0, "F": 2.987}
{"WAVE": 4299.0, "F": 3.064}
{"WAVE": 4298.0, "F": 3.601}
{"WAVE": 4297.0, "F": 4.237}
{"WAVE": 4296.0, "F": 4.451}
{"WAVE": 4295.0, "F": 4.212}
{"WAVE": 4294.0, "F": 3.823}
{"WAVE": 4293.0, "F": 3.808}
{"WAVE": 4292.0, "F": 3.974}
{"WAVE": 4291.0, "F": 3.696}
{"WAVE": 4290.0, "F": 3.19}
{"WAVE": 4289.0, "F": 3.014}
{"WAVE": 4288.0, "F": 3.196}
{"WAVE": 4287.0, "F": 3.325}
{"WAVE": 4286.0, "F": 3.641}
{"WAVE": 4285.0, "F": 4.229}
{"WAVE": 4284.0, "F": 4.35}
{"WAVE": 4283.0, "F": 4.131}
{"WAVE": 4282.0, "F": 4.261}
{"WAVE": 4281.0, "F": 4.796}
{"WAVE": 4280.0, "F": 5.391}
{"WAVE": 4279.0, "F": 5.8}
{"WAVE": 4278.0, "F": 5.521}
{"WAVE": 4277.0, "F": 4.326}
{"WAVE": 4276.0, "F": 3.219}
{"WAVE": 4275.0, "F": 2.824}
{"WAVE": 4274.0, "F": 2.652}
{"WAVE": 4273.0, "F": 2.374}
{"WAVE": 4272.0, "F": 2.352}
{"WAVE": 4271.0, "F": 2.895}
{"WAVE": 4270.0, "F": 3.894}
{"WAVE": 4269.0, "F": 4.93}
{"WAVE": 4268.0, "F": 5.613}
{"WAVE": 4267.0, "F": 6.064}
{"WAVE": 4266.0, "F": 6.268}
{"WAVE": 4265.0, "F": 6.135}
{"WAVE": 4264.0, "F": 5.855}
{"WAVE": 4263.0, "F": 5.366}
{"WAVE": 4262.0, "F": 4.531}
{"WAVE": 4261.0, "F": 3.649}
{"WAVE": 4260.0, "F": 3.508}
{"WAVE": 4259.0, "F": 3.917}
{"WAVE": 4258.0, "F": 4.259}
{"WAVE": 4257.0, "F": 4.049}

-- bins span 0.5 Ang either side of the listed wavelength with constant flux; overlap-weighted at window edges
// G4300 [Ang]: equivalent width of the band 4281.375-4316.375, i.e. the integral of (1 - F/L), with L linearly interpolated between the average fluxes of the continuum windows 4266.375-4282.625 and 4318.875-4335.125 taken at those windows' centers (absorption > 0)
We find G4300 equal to 6.8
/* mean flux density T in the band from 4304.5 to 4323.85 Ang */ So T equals 5.12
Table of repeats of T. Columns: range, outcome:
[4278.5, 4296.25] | 4.07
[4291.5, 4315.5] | 3.94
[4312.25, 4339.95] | 5.78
